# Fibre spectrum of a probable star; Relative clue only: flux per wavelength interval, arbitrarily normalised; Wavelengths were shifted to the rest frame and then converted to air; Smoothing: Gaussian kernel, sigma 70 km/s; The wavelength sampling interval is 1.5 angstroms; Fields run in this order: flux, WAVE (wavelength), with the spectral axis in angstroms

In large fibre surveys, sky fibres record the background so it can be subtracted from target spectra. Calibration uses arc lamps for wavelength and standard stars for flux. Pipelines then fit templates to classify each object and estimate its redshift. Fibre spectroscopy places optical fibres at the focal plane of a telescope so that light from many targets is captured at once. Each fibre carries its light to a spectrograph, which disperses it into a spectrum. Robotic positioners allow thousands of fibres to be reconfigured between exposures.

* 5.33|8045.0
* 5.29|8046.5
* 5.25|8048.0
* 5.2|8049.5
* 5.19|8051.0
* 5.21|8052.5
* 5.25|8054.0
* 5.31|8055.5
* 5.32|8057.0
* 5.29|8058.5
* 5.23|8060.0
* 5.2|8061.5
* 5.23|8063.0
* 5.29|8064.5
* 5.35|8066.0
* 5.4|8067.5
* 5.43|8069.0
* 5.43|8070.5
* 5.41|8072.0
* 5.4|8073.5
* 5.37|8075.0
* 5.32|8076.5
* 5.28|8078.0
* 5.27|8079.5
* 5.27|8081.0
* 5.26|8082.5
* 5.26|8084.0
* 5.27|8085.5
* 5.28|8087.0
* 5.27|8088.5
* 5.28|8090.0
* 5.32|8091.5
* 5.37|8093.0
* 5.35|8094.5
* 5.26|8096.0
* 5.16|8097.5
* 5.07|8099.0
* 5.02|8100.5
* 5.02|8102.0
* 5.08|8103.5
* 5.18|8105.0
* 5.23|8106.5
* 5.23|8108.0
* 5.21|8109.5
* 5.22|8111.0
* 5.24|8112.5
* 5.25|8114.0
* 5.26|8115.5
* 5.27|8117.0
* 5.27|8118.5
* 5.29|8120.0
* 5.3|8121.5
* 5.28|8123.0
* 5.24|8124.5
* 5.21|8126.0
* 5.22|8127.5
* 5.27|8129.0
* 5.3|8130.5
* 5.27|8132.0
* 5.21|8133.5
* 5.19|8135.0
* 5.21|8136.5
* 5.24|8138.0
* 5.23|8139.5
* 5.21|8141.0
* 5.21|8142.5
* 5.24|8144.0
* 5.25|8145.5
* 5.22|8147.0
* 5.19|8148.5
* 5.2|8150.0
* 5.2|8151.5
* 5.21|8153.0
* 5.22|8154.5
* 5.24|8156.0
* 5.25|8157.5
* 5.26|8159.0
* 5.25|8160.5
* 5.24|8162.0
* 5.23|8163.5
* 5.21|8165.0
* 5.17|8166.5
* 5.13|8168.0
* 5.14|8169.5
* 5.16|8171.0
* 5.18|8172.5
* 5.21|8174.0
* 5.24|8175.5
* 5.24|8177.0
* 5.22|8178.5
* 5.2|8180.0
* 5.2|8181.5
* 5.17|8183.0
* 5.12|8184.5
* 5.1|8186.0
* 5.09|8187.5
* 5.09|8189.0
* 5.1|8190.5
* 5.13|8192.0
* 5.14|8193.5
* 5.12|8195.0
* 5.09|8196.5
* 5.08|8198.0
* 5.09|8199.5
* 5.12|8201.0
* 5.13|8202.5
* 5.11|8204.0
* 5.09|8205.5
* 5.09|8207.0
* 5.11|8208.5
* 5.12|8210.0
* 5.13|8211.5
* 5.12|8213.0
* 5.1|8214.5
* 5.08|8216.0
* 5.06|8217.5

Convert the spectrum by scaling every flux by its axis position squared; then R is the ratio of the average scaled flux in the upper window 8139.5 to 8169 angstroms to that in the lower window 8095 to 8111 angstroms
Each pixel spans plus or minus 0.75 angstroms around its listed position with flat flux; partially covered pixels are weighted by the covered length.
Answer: 1.0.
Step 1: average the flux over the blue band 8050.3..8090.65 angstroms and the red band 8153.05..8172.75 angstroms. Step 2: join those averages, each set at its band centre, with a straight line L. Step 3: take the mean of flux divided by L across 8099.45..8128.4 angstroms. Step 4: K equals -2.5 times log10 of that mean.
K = 0.01 mag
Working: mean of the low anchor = 5.3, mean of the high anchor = 5.21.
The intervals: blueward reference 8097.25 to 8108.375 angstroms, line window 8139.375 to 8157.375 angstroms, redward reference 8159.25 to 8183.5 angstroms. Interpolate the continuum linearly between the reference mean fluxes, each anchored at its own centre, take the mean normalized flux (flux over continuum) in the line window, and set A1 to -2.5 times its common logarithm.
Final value -0.01 mag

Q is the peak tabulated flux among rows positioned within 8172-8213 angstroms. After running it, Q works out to 5.24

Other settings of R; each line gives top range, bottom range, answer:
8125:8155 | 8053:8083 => 1.00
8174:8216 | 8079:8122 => 1.00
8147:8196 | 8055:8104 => 1.00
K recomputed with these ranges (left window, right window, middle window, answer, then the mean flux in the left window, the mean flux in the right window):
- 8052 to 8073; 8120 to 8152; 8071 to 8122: 0.01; 5.31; 5.23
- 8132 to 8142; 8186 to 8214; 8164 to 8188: -0.01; 5.22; 5.11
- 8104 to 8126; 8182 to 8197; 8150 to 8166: -0.01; 5.24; 5.12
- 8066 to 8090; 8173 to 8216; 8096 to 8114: 0.03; 5.33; 5.13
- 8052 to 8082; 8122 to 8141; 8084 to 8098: 0.00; 5.31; 5.24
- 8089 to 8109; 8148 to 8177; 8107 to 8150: -0.01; 5.2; 5.21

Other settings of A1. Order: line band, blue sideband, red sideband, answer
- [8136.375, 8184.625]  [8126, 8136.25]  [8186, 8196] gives -0.01 mag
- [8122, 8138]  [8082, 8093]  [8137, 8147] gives 0.00 mag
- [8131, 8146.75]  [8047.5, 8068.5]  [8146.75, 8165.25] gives 0.00 mag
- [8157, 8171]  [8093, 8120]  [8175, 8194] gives -0.01 mag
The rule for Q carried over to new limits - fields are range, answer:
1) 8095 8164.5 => 5.3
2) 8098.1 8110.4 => 5.23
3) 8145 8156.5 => 5.25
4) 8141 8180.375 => 5.26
